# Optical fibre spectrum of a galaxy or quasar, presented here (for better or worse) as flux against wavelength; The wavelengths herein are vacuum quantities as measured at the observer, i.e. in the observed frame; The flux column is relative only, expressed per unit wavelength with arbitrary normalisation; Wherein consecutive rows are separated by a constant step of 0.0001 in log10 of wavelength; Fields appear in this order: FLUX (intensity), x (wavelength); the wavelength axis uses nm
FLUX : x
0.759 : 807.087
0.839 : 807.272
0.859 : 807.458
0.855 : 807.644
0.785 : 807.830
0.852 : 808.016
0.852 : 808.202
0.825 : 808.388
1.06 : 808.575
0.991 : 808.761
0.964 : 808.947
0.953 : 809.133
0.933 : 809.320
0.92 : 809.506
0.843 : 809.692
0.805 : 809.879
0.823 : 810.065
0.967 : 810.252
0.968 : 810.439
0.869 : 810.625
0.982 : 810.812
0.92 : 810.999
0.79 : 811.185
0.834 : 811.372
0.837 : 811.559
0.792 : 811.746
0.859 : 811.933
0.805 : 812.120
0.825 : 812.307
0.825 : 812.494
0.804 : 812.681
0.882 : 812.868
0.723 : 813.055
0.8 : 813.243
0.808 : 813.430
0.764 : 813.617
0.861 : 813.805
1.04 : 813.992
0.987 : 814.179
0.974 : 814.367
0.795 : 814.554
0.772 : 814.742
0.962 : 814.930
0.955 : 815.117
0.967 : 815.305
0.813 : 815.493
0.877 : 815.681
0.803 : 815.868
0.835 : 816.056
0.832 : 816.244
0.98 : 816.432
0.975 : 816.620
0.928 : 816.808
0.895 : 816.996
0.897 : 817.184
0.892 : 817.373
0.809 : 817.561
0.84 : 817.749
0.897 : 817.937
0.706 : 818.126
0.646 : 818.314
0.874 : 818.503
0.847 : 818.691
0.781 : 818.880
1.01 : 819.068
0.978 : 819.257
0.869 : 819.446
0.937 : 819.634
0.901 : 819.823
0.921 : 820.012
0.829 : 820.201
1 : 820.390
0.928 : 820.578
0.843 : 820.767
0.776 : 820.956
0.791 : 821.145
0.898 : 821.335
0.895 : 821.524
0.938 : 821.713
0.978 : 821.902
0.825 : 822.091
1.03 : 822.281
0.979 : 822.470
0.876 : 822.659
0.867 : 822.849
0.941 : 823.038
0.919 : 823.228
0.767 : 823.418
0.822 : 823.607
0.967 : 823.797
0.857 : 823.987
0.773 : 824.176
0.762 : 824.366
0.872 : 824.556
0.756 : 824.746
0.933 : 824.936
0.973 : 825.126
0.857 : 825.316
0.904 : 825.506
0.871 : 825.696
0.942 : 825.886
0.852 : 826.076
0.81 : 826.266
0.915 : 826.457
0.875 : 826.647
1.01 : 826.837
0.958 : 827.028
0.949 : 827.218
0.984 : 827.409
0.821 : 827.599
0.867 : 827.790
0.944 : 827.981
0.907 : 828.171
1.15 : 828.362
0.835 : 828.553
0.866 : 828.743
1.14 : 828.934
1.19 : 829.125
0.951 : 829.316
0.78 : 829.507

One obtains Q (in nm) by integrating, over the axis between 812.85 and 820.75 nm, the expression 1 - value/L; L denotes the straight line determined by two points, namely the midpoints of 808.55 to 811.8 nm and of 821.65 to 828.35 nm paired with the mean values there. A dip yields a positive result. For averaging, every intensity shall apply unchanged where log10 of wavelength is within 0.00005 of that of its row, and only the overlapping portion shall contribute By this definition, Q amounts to 0.208 nm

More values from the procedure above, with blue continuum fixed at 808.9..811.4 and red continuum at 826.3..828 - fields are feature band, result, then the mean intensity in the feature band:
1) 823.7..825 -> 0.10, 0.843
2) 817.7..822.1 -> 0.18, 0.872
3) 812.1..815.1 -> 0.16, 0.856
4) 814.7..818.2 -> 0.11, 0.878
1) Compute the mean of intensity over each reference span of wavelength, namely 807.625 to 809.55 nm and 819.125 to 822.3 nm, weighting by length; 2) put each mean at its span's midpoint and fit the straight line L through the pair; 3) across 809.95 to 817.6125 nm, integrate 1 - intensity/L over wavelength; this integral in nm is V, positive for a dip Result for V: 0.289 nm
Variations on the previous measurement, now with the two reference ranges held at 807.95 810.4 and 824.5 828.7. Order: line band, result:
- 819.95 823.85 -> 0.06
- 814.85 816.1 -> 0.03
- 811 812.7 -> 0.16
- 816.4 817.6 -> 0.00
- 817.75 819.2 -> 0.13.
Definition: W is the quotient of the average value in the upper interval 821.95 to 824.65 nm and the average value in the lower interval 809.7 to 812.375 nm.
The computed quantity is 1.02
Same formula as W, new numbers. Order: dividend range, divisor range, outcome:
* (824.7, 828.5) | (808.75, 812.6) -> 1.04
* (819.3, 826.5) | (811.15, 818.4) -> 1.03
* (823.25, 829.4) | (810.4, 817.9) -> 1.05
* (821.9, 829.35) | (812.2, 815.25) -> 1.06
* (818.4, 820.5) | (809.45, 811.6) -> 1.03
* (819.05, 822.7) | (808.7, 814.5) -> 1.04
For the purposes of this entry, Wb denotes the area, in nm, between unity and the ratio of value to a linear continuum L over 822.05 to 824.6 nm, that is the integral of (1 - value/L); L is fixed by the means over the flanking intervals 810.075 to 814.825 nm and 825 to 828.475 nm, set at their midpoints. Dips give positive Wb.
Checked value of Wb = 0.08 nm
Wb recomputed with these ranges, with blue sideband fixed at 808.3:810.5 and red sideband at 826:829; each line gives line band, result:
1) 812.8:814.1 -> 0.11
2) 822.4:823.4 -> 0.02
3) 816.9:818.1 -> 0.08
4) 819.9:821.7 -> 0.09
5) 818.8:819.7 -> 0.01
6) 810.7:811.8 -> 0.07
